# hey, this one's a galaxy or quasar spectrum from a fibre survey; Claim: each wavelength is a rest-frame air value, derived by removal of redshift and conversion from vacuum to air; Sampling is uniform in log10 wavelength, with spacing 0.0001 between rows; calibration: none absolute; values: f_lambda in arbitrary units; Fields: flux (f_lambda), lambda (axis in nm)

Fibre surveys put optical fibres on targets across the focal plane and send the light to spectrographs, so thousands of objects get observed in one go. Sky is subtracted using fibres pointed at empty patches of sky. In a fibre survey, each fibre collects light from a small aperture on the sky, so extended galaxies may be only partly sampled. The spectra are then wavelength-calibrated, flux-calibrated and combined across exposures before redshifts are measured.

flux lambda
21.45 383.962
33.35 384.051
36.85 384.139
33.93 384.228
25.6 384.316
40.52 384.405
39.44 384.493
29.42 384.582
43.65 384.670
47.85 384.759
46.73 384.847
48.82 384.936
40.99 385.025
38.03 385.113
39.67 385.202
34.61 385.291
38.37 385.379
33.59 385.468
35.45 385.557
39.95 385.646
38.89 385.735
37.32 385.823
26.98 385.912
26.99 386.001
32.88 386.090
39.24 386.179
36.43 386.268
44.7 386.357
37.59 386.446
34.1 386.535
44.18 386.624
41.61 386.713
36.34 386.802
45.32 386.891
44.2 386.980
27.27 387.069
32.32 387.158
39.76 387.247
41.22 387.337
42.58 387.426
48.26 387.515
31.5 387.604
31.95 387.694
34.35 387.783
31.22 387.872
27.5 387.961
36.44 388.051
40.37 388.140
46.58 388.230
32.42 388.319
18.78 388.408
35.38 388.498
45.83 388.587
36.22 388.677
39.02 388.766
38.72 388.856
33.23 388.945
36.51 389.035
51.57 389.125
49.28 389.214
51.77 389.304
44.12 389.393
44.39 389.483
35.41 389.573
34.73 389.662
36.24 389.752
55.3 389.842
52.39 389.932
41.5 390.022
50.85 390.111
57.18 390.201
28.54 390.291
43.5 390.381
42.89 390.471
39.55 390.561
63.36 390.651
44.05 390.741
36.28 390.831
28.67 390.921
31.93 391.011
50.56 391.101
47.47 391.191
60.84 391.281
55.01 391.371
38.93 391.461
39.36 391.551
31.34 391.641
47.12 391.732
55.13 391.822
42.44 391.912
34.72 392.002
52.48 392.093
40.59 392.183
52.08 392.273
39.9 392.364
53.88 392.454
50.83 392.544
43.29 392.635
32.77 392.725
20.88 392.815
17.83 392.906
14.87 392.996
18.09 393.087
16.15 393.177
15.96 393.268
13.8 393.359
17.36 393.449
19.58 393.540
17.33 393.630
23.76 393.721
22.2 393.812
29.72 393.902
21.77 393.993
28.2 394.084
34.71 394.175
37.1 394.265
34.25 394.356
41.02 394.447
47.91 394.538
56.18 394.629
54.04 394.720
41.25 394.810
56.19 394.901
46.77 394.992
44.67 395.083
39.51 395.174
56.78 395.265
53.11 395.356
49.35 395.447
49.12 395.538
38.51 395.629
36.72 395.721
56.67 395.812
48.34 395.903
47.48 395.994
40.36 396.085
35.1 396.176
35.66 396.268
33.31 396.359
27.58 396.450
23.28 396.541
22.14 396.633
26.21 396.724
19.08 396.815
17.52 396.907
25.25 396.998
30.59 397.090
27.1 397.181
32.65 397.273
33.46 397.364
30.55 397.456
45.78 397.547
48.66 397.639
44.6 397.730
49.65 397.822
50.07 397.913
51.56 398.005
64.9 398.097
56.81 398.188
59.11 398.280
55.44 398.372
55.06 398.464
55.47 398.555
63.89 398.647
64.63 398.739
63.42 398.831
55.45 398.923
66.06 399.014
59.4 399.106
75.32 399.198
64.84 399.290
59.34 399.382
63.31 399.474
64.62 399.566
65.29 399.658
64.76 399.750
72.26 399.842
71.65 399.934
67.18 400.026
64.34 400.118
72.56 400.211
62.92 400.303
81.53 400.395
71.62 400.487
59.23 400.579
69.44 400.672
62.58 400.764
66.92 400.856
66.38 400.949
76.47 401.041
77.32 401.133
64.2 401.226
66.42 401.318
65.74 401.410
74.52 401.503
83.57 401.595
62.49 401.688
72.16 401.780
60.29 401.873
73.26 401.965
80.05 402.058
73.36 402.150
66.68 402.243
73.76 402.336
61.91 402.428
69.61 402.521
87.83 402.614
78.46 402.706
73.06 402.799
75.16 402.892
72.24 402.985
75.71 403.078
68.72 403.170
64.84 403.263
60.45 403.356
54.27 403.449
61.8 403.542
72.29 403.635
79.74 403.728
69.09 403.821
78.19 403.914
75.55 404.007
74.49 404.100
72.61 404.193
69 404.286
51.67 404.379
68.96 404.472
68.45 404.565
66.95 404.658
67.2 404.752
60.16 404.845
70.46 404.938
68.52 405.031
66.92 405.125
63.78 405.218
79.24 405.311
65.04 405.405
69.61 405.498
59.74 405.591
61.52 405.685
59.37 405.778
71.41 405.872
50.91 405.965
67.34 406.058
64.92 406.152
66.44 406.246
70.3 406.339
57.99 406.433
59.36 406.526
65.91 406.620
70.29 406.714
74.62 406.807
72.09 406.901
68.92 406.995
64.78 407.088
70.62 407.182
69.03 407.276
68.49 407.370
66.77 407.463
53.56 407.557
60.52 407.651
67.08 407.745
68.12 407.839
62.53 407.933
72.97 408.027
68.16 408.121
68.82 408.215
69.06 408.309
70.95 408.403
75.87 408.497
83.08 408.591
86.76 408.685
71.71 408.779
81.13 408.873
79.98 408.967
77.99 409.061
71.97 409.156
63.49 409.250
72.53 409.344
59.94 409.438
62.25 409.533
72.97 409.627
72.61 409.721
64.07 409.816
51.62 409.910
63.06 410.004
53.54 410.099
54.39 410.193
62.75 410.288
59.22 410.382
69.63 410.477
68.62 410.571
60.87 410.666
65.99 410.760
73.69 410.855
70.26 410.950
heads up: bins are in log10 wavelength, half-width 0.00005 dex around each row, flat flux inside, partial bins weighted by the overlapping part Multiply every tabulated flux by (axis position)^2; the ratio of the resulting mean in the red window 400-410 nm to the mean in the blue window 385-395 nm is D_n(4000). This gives 1.9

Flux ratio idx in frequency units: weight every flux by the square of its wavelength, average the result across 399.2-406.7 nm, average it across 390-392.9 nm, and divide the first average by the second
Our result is 1.67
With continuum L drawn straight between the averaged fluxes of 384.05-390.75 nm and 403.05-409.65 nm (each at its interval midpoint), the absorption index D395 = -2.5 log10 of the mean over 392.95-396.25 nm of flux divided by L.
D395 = 0.37 mag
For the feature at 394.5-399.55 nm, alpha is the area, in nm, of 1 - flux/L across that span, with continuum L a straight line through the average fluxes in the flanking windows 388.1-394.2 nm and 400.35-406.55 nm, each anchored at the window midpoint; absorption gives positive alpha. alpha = 0.58 nm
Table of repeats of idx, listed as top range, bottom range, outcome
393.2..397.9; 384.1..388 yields 1.01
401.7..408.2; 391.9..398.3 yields 1.92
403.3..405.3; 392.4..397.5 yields 2.08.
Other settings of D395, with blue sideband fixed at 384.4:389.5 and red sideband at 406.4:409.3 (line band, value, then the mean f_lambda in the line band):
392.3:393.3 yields 0.49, 30.1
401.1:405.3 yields -0.12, 69.9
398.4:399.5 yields -0.10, 62.1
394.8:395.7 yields 0.08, 47.4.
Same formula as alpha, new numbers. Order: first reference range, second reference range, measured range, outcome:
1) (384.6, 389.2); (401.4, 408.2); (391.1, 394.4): 0.92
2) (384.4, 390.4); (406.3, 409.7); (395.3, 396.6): 0.27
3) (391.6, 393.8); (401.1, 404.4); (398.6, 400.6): -0.26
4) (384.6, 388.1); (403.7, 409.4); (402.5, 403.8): -0.15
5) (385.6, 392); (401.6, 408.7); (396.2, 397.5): 0.64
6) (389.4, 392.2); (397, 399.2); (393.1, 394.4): 0.65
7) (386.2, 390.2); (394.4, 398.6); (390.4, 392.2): -0.15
